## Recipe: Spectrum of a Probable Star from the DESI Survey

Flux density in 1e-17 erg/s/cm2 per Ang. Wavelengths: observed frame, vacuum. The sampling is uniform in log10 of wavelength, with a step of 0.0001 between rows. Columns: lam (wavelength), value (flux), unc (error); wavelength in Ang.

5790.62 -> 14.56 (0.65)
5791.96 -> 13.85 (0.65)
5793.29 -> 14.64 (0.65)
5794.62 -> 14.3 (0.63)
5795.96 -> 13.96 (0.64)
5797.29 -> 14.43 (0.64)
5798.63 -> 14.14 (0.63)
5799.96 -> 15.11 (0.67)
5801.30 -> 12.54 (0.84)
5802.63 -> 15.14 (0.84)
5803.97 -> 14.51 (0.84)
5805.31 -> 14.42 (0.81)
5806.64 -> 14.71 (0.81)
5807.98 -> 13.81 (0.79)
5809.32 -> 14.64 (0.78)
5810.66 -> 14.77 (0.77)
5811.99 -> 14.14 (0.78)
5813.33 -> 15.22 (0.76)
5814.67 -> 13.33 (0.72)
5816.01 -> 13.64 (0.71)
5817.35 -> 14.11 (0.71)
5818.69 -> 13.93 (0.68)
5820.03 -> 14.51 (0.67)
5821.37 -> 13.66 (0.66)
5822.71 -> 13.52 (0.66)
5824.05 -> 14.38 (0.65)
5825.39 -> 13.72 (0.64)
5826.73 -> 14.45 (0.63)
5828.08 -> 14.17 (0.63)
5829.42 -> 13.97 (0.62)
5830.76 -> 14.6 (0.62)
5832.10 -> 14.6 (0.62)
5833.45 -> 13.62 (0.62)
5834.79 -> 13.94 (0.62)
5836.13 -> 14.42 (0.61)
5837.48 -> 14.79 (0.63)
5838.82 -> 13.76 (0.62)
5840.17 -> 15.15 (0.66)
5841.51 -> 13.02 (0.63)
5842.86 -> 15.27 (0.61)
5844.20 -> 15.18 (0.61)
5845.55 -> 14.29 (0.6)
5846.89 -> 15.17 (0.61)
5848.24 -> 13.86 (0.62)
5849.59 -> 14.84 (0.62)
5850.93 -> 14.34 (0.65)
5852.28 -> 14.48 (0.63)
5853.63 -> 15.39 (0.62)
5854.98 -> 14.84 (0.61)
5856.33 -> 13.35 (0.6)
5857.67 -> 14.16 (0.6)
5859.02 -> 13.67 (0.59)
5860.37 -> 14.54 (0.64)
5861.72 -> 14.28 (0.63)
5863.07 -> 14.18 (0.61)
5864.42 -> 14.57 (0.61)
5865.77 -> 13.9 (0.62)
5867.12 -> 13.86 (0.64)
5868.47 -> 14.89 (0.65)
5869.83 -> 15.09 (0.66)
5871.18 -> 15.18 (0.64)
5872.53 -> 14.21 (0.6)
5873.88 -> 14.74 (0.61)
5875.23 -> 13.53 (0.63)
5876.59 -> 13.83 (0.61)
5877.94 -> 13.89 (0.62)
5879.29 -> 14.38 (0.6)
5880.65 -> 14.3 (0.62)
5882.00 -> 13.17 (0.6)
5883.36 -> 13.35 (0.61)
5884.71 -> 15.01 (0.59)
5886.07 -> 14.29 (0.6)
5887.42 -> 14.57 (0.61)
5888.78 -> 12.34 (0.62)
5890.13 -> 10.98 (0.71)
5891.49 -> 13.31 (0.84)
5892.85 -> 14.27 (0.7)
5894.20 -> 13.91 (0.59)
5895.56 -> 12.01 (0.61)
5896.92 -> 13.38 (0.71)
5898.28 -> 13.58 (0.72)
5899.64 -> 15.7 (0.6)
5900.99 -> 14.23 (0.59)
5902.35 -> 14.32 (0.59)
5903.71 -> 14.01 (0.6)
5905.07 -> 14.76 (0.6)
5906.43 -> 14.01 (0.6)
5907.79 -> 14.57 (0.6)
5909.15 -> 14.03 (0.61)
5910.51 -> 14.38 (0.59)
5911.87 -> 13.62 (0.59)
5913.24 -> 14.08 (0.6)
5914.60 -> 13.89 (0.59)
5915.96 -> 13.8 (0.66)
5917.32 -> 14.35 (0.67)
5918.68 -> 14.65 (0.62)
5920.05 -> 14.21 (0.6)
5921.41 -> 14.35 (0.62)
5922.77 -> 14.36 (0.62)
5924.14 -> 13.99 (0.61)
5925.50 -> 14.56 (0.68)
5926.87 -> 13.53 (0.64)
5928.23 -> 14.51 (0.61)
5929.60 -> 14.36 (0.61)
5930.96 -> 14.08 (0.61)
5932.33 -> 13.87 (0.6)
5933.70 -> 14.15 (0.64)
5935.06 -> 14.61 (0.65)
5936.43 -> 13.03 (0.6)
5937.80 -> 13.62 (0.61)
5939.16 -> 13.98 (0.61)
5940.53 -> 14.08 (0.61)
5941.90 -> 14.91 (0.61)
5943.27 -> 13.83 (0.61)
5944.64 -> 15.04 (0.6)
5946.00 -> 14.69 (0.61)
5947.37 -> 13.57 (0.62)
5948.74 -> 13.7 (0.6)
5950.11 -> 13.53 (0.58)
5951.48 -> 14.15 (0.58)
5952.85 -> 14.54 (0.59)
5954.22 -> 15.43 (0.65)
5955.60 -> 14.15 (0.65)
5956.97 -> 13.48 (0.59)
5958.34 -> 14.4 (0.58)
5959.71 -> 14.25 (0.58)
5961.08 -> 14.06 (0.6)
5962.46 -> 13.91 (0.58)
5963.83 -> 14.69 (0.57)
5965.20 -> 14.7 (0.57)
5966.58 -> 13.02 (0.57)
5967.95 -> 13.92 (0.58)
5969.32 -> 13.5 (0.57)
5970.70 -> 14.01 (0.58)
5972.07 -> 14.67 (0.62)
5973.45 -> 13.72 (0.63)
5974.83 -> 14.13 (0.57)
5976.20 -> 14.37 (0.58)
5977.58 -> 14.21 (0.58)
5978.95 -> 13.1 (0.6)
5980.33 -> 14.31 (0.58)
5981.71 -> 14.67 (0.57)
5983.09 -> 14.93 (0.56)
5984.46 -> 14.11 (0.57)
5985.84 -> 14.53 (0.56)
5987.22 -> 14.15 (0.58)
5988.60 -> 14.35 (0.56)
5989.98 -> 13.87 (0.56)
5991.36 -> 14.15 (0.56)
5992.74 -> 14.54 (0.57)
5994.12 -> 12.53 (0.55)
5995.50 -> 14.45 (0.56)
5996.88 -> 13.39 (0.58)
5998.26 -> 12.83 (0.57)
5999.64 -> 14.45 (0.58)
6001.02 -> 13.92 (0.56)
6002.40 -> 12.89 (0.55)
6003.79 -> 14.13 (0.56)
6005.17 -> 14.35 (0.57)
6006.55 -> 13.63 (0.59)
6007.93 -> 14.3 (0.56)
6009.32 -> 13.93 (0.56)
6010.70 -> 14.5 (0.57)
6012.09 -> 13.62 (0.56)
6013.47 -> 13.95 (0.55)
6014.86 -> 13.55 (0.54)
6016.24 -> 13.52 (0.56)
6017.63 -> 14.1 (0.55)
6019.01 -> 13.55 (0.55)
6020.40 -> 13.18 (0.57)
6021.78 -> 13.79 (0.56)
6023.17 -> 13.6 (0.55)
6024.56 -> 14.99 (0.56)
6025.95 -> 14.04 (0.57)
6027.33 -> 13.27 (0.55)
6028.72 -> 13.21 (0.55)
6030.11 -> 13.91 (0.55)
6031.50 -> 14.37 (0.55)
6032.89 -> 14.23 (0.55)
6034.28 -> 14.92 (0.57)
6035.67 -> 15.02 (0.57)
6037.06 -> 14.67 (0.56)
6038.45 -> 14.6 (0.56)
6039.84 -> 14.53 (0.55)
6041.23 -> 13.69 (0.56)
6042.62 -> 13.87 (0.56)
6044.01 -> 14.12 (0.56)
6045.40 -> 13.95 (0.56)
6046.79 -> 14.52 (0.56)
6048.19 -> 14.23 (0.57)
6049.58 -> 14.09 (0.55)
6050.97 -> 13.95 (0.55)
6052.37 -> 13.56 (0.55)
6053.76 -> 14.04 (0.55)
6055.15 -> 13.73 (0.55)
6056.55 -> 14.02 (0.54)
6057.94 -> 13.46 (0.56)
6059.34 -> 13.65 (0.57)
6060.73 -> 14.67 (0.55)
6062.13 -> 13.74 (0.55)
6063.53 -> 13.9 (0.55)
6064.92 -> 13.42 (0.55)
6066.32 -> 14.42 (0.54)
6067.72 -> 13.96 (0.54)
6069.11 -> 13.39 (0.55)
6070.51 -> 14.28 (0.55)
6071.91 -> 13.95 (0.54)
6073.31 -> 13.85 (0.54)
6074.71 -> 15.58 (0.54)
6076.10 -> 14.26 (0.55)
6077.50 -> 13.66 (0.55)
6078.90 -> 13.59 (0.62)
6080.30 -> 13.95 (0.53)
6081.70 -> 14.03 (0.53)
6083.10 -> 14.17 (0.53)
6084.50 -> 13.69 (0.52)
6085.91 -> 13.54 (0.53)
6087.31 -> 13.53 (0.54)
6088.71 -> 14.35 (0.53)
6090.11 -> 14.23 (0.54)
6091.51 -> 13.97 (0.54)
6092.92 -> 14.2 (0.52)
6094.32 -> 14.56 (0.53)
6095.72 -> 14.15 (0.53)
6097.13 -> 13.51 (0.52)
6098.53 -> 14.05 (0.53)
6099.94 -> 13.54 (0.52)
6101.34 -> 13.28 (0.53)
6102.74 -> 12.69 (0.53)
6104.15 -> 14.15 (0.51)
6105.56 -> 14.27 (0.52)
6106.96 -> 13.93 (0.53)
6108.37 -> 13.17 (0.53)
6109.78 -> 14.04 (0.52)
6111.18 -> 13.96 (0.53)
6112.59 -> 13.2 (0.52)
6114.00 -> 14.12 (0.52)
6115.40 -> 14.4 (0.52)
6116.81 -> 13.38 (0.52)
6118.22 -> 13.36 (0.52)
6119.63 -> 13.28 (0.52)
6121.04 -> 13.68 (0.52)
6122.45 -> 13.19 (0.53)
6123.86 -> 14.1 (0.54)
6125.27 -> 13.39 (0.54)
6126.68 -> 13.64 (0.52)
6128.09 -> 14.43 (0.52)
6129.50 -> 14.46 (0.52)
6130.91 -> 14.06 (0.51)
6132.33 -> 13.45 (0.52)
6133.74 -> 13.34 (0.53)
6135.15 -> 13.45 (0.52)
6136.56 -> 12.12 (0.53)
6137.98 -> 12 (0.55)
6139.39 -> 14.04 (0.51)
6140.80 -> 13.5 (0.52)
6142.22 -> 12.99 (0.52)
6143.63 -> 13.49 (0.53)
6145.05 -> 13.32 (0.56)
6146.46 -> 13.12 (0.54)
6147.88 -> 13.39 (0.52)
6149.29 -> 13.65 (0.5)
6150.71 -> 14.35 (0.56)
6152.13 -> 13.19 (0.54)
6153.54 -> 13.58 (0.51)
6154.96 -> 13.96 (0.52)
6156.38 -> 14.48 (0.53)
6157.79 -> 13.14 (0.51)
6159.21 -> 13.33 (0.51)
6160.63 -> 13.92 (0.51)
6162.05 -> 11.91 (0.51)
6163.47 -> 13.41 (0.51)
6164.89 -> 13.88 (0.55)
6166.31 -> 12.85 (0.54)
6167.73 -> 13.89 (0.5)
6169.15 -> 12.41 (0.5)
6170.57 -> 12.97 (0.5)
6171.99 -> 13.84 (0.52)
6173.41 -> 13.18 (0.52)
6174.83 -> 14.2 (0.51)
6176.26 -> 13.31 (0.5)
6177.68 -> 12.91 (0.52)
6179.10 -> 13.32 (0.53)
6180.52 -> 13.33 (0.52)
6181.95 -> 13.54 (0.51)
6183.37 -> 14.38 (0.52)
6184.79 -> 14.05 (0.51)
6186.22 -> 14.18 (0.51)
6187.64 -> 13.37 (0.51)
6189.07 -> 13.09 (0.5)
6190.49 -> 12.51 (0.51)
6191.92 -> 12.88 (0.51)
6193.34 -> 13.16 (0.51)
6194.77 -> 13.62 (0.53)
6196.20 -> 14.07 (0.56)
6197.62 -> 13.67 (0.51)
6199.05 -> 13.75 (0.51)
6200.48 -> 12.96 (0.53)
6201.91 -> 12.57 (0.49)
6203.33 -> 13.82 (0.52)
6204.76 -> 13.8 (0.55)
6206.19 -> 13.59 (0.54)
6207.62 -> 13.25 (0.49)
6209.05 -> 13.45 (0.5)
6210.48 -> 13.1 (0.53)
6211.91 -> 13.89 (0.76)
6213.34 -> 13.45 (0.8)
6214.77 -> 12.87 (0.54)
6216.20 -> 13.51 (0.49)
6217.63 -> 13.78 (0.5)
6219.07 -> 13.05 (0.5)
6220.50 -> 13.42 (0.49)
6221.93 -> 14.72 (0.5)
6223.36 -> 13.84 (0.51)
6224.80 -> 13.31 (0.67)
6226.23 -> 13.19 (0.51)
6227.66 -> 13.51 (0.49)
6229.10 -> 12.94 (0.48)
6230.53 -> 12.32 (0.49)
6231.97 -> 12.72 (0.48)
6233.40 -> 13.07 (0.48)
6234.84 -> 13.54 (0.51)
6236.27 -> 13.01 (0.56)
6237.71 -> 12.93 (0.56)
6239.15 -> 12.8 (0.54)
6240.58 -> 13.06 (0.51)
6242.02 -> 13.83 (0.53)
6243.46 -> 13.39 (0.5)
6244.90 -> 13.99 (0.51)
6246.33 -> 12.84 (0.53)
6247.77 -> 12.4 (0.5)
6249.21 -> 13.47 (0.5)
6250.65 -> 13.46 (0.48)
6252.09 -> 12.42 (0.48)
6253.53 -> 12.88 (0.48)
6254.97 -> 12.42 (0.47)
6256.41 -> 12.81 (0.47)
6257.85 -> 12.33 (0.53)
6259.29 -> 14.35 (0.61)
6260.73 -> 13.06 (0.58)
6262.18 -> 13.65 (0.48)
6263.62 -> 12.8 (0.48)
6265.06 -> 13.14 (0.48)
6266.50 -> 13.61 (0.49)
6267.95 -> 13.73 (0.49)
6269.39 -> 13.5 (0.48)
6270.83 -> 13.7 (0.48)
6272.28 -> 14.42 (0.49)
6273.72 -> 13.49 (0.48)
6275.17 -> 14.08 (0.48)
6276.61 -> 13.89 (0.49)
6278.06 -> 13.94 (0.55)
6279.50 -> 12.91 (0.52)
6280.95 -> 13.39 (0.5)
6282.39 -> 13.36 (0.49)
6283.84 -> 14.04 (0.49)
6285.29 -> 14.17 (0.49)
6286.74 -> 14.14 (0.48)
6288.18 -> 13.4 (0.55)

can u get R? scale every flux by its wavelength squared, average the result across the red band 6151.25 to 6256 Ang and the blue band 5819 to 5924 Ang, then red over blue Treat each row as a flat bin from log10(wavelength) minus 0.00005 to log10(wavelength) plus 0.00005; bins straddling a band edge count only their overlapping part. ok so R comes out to 1.05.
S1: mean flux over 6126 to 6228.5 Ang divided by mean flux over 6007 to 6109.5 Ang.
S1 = 0.96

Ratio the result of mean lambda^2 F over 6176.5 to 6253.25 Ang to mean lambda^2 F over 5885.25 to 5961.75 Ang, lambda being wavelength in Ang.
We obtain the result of 1.05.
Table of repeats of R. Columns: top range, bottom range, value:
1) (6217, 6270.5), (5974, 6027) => 1.03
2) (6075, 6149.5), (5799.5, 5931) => 1.05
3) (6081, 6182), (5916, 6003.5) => 1.02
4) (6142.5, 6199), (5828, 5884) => 1.04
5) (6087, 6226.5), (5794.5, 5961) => 1.05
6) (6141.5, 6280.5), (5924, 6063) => 1.02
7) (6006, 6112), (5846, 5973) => 1.04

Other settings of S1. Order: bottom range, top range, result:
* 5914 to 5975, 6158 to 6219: 0.95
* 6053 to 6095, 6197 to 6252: 0.95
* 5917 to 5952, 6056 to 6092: 0.99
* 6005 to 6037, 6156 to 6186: 0.96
